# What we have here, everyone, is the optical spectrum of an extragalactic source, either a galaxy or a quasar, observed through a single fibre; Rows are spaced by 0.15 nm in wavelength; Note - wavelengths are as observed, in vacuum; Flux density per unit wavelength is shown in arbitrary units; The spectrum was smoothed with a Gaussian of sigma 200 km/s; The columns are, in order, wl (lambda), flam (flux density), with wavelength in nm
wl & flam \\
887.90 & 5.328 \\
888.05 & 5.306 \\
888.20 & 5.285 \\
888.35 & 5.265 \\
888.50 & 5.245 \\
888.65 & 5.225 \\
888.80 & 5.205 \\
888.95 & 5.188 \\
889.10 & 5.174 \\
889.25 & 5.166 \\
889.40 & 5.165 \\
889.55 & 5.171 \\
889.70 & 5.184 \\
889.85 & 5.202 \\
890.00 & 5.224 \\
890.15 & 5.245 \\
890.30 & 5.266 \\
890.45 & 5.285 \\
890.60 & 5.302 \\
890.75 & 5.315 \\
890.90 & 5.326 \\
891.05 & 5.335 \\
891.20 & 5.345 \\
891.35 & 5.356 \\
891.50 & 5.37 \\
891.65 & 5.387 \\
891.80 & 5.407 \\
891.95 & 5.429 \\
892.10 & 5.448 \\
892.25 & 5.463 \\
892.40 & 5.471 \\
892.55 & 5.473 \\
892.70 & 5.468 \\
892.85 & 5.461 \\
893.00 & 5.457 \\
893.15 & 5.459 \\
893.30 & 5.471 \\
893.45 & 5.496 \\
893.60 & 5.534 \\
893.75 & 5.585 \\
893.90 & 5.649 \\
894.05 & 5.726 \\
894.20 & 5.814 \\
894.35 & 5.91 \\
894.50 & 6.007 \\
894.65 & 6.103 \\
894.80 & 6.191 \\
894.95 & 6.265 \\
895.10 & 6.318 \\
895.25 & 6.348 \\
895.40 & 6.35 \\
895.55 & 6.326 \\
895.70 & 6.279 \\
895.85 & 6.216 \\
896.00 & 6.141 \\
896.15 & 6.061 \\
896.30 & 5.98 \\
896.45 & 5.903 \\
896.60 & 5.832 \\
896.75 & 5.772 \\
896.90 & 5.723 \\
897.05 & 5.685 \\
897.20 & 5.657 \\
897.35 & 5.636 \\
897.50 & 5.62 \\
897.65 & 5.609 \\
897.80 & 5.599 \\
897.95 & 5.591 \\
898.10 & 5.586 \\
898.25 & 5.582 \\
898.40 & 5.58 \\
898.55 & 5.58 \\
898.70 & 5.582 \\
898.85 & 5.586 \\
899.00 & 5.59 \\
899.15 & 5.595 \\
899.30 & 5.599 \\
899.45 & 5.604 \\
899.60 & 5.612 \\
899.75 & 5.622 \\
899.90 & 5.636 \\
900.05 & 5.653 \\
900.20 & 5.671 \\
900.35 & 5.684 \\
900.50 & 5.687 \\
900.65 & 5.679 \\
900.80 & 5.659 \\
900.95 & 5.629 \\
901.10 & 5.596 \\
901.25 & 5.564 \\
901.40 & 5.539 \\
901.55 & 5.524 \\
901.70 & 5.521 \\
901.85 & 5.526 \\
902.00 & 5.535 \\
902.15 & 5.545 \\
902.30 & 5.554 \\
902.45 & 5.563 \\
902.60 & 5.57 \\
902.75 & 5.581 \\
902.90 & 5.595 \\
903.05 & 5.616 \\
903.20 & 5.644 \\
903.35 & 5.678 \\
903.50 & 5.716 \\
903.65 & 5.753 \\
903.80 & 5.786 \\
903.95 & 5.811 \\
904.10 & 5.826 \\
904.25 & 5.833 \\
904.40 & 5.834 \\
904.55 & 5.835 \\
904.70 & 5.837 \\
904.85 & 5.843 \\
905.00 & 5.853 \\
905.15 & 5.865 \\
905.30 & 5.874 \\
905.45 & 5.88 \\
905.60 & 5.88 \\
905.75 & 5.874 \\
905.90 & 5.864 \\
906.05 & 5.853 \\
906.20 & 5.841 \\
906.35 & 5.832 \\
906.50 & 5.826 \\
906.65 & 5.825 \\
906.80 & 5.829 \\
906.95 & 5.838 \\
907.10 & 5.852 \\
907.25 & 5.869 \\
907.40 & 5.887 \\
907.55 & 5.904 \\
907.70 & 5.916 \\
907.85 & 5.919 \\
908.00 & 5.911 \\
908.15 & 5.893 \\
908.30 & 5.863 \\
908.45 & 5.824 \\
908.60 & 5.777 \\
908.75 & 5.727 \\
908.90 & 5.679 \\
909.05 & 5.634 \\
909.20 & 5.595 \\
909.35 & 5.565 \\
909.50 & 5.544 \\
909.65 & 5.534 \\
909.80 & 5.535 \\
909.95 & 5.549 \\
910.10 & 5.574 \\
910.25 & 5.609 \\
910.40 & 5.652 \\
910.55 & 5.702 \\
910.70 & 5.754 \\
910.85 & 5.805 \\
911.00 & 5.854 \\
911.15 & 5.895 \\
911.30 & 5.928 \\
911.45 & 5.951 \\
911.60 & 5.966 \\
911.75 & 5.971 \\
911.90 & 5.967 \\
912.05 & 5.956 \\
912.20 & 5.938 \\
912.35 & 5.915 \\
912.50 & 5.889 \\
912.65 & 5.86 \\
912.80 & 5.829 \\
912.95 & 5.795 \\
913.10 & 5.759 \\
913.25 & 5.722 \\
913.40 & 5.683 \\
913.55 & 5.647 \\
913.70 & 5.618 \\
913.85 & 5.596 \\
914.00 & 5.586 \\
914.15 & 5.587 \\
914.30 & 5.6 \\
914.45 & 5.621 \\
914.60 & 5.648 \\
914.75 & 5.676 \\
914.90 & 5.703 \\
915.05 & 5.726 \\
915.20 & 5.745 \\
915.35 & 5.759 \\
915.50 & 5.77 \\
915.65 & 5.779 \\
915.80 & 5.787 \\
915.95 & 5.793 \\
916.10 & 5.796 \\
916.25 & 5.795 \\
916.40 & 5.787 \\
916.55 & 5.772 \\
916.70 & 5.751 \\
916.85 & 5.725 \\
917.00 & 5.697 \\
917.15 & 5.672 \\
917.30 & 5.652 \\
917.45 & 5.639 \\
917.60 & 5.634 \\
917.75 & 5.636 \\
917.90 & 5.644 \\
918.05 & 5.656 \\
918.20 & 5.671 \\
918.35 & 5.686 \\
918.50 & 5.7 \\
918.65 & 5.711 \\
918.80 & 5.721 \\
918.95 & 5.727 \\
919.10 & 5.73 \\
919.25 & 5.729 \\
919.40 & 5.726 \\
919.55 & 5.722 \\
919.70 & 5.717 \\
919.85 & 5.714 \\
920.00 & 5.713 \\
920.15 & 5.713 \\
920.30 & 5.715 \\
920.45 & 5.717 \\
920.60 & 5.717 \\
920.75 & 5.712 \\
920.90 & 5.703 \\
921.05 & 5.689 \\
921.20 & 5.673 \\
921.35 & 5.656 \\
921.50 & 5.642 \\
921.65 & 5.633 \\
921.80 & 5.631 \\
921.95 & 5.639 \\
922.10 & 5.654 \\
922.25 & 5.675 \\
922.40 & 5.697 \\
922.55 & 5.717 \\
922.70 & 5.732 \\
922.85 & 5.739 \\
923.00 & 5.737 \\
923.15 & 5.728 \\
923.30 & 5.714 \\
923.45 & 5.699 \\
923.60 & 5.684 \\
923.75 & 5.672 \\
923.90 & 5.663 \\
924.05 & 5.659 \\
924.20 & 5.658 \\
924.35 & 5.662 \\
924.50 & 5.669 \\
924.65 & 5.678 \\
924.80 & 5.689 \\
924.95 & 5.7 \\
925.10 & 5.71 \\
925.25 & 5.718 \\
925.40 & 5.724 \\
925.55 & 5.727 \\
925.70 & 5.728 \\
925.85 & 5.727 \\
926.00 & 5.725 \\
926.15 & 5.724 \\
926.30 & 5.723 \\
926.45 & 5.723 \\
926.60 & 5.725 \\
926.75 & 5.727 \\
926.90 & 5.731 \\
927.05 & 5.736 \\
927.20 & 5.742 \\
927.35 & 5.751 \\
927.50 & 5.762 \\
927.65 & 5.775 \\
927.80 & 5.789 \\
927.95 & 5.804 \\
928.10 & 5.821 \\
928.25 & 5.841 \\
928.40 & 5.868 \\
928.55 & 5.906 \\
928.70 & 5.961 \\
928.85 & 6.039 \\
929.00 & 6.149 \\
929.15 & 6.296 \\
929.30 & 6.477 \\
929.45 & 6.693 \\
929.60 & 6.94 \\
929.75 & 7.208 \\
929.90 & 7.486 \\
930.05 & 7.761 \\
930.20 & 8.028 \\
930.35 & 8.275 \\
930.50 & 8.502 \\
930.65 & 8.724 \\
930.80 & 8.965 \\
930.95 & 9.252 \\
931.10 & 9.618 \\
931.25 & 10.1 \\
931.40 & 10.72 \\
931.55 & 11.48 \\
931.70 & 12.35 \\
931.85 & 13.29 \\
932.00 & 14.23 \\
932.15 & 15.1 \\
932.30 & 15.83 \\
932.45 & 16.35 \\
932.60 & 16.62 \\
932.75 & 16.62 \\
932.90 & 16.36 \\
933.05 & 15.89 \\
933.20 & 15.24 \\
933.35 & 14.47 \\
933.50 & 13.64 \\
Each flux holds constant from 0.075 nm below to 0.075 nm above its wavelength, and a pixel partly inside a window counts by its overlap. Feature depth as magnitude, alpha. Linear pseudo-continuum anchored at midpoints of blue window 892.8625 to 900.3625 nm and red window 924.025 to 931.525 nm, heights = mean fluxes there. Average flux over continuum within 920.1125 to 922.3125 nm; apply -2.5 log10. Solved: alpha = 0.13 mag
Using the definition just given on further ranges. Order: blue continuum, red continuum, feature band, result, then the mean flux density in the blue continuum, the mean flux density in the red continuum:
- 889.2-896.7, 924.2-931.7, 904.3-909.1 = 0.040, 5.64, 6.73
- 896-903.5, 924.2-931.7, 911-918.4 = 0.084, 5.64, 6.73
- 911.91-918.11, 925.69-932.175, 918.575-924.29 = 0.148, 5.73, 7.48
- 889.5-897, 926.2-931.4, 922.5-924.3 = 0.170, 5.66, 6.84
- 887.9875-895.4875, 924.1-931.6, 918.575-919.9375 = 0.116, 5.5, 6.64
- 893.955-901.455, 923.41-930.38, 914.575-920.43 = 0.044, 5.8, 6.03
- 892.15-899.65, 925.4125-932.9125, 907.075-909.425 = 0.156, 5.76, 8.28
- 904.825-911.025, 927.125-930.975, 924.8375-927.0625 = 0.159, 5.78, 6.77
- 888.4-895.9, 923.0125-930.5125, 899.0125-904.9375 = 0.008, 5.55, 6.05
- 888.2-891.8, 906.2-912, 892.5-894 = -0.032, 5.26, 5.78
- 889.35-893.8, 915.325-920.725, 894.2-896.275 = -0.142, 5.37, 5.72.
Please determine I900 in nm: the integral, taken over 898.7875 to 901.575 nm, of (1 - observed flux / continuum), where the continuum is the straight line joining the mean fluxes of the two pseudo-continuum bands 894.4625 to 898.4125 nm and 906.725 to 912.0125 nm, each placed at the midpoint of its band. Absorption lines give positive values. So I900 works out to 0.13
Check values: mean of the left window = 5.93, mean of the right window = 5.78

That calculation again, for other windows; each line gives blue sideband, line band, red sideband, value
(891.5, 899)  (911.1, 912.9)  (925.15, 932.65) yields 0.24 nm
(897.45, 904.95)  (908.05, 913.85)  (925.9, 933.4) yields 0.86 nm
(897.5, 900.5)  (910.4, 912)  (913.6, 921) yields -0.06 nm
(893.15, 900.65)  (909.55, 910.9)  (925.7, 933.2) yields 0.26 nm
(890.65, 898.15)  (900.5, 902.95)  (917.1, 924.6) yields 0.06 nm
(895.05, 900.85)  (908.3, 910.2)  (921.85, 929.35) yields 0.05 nm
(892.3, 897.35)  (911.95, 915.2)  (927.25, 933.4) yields 0.87 nm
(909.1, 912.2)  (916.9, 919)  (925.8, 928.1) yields 0.03 nm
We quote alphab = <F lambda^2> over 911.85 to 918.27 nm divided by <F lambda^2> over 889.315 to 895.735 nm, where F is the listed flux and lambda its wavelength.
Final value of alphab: 1.08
